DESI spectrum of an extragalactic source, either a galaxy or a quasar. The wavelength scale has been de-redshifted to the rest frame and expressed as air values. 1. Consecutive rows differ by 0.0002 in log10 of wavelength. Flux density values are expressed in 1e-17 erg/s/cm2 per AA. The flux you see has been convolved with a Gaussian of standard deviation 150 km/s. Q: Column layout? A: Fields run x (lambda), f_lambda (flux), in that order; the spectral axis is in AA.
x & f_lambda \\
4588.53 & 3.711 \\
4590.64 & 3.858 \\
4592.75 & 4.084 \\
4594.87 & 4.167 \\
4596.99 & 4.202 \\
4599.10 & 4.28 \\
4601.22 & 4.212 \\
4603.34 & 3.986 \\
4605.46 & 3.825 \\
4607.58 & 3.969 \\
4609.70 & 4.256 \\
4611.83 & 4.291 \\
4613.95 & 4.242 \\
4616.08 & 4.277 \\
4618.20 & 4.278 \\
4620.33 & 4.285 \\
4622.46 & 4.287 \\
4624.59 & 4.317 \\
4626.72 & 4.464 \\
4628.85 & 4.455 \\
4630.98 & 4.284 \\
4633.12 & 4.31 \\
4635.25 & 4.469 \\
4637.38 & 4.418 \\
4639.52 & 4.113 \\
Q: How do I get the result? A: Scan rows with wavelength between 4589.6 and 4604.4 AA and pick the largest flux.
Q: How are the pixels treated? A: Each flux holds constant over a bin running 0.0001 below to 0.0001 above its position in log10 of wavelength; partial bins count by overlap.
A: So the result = 4.28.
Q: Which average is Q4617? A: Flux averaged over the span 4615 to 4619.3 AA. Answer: 4.28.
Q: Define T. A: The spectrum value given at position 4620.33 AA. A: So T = 4.285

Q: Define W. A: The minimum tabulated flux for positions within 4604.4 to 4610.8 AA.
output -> 3.825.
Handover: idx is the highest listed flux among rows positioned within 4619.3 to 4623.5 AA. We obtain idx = 4.287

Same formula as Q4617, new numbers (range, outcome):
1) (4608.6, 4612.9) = 4.27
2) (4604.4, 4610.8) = 4.02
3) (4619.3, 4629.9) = 4.36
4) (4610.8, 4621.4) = 4.28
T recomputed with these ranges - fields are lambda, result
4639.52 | 4.113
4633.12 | 4.31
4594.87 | 4.167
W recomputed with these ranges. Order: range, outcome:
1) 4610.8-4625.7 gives 4.242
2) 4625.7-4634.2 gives 4.284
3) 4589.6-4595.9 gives 3.858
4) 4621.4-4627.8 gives 4.287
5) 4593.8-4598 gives 4.167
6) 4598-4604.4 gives 3.986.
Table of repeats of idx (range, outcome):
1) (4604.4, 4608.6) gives 3.969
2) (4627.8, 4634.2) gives 4.455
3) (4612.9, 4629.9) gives 4.464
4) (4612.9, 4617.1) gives 4.277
